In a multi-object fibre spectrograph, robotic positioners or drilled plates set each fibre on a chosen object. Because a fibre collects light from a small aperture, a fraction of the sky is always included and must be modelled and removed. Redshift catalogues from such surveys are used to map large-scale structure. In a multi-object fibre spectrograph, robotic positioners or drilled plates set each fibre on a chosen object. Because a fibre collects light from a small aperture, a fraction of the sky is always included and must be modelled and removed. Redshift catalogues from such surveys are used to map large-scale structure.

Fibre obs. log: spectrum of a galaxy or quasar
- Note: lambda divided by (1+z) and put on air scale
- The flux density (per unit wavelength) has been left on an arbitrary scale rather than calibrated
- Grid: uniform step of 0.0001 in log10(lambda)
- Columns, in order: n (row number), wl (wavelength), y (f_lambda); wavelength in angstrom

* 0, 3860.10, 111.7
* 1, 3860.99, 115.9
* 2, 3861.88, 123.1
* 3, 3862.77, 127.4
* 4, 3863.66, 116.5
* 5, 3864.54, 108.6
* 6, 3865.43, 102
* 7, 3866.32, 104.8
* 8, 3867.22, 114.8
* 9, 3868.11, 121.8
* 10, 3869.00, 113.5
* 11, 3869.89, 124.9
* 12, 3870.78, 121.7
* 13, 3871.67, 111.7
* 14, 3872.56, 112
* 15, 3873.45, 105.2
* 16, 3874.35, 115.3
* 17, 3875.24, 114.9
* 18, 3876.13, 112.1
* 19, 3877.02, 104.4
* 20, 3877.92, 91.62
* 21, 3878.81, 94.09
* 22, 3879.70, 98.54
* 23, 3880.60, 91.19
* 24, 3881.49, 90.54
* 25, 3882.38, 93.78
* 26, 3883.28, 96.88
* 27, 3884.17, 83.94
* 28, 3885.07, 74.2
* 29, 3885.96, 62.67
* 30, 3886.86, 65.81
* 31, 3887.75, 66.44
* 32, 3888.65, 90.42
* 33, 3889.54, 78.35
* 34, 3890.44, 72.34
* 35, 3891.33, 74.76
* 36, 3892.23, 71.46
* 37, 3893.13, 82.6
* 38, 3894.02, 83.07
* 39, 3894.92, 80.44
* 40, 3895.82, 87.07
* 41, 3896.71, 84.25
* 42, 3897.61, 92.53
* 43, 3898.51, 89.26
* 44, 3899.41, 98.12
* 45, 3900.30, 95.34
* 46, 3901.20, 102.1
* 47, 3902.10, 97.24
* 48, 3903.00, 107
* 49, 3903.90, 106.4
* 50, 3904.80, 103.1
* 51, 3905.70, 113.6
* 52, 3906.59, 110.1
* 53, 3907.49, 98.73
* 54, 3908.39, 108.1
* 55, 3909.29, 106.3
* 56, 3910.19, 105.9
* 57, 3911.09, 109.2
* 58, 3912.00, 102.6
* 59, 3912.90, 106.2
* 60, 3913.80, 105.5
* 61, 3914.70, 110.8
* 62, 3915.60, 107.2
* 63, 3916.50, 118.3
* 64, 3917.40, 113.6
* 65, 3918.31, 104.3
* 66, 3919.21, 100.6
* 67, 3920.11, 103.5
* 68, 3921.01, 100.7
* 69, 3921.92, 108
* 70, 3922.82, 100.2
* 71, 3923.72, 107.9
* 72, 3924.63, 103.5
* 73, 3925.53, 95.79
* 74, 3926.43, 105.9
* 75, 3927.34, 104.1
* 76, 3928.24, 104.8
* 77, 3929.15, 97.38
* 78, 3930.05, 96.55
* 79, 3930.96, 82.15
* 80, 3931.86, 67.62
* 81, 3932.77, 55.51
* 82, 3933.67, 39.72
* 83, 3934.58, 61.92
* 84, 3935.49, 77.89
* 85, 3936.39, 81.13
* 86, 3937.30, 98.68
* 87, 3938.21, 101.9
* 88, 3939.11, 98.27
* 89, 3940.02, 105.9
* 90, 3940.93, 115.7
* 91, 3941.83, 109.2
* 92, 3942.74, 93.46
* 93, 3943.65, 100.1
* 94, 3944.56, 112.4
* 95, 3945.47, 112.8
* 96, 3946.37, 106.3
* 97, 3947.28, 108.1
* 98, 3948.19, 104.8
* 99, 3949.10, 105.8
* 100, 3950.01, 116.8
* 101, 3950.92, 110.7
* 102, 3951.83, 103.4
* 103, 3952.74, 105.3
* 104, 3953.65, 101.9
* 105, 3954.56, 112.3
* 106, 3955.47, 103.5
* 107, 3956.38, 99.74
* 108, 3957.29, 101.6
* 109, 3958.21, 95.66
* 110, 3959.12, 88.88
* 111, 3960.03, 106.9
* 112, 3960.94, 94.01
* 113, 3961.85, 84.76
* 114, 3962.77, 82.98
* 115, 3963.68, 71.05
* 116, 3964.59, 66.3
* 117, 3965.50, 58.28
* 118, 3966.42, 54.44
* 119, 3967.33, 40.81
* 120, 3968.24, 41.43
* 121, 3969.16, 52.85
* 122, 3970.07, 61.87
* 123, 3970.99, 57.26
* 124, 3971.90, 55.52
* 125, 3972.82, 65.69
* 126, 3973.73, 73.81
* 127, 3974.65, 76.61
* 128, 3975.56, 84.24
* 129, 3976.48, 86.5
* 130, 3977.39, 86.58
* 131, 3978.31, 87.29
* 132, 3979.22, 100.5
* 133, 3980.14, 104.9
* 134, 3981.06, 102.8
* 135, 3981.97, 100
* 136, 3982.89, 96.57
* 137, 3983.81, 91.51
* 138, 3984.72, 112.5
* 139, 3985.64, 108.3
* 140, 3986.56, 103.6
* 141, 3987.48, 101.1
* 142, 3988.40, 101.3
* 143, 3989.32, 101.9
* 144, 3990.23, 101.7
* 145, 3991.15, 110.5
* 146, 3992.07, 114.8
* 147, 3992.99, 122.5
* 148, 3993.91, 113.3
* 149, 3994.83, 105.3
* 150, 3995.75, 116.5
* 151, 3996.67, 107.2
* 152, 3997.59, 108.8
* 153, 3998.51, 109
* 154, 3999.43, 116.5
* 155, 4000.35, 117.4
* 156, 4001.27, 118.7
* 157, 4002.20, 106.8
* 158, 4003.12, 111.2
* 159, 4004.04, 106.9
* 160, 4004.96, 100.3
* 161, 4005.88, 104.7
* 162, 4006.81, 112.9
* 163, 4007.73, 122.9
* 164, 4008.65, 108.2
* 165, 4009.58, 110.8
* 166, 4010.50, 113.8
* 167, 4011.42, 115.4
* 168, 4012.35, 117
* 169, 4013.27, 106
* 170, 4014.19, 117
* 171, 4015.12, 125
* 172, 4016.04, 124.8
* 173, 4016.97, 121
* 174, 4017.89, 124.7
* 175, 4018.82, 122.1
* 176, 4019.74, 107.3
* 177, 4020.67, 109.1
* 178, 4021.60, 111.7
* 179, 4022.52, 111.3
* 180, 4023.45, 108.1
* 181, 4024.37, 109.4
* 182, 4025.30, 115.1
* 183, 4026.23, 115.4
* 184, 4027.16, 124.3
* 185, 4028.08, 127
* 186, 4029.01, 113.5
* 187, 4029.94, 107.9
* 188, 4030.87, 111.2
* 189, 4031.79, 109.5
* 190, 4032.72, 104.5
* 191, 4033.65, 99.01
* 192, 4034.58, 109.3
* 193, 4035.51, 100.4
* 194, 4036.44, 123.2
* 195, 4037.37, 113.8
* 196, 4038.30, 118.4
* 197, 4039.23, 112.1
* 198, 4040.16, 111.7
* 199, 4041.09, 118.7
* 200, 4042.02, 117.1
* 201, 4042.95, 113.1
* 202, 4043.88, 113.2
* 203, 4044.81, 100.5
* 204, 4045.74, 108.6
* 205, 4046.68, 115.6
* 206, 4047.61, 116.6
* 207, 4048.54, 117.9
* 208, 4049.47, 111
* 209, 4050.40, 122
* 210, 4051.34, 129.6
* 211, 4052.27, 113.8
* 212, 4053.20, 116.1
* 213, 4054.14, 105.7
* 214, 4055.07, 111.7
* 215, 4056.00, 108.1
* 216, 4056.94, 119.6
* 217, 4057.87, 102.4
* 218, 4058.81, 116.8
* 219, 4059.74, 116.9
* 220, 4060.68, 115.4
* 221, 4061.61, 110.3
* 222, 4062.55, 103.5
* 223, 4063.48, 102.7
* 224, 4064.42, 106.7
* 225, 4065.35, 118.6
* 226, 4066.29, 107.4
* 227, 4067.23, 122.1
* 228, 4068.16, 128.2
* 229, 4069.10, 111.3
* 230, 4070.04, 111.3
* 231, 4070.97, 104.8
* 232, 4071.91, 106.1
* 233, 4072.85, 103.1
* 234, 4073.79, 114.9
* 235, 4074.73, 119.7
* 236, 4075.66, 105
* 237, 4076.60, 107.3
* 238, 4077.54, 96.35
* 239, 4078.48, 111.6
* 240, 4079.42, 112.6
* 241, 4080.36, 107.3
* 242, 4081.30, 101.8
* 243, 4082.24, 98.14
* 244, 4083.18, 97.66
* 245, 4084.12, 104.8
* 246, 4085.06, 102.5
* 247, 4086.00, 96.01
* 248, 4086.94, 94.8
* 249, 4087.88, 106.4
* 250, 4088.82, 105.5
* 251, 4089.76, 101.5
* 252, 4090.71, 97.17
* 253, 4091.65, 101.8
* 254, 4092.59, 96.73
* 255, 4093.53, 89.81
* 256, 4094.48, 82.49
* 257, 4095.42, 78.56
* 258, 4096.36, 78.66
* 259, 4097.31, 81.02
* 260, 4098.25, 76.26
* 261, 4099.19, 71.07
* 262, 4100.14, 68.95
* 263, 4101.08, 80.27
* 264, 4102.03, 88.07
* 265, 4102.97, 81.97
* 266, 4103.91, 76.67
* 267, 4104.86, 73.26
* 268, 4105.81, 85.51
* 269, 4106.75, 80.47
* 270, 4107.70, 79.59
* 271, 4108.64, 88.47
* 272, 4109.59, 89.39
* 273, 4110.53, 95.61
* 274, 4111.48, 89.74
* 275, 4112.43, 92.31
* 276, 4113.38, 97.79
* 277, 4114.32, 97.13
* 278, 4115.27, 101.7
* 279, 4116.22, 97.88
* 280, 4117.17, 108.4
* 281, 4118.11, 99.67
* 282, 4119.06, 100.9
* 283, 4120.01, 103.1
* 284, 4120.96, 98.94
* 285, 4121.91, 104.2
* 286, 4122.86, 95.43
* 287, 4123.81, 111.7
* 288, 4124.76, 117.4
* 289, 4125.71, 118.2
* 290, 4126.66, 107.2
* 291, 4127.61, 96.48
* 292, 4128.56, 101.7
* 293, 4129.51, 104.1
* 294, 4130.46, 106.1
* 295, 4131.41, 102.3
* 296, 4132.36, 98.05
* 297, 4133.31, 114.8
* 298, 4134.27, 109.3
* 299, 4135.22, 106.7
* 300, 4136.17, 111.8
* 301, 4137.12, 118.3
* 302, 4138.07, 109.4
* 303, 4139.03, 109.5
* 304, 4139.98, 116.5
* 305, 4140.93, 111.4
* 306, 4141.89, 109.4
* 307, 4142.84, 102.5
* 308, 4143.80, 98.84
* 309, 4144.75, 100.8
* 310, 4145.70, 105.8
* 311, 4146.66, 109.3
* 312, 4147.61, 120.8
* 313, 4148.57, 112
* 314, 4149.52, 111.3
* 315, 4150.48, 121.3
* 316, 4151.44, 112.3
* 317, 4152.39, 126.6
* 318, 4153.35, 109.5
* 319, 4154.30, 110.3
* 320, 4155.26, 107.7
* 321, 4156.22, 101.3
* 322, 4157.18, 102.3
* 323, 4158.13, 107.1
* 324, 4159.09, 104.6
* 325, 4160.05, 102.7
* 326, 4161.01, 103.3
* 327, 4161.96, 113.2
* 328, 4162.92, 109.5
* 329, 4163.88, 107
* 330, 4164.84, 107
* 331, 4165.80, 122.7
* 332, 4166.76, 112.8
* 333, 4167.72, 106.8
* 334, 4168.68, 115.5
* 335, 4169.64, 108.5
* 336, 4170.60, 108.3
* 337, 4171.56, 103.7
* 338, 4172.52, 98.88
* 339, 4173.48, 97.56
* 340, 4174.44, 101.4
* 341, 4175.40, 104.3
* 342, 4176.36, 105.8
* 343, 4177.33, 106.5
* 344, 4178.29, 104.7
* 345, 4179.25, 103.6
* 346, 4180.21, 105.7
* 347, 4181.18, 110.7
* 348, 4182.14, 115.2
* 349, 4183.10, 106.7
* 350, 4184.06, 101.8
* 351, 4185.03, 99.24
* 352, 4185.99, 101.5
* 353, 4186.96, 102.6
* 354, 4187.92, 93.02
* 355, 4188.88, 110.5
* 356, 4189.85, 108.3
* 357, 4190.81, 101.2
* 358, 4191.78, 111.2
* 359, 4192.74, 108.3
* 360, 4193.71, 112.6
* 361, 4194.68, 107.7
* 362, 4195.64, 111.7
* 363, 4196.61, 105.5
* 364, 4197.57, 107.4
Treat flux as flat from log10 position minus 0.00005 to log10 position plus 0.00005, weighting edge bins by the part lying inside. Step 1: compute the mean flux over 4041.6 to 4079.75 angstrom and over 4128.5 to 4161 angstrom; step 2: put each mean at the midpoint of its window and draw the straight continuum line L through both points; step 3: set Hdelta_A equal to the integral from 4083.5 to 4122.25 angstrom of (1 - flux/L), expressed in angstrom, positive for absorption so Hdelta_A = 6.7 angstrom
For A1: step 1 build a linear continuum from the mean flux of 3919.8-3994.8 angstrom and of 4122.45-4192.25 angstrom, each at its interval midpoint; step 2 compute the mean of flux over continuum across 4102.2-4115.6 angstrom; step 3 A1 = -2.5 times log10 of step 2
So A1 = 0.184 mag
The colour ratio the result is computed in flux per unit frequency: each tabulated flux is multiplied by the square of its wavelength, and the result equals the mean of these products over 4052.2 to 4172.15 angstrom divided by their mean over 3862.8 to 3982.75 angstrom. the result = 1.21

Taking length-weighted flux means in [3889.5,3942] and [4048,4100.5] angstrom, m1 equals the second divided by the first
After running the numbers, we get 1.1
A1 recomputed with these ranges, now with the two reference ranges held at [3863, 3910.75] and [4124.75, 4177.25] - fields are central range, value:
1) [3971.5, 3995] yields 0.054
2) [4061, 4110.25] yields 0.086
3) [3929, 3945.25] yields 0.123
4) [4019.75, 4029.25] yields -0.111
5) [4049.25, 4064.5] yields -0.082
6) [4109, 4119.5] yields 0.102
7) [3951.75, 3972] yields 0.247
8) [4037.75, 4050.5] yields -0.100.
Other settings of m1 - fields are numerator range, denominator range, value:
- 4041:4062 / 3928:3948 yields 1.24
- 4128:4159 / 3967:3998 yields 1.19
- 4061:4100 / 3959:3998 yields 1.15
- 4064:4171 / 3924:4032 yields 1.03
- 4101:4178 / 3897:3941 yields 1.06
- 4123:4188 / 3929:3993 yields 1.19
